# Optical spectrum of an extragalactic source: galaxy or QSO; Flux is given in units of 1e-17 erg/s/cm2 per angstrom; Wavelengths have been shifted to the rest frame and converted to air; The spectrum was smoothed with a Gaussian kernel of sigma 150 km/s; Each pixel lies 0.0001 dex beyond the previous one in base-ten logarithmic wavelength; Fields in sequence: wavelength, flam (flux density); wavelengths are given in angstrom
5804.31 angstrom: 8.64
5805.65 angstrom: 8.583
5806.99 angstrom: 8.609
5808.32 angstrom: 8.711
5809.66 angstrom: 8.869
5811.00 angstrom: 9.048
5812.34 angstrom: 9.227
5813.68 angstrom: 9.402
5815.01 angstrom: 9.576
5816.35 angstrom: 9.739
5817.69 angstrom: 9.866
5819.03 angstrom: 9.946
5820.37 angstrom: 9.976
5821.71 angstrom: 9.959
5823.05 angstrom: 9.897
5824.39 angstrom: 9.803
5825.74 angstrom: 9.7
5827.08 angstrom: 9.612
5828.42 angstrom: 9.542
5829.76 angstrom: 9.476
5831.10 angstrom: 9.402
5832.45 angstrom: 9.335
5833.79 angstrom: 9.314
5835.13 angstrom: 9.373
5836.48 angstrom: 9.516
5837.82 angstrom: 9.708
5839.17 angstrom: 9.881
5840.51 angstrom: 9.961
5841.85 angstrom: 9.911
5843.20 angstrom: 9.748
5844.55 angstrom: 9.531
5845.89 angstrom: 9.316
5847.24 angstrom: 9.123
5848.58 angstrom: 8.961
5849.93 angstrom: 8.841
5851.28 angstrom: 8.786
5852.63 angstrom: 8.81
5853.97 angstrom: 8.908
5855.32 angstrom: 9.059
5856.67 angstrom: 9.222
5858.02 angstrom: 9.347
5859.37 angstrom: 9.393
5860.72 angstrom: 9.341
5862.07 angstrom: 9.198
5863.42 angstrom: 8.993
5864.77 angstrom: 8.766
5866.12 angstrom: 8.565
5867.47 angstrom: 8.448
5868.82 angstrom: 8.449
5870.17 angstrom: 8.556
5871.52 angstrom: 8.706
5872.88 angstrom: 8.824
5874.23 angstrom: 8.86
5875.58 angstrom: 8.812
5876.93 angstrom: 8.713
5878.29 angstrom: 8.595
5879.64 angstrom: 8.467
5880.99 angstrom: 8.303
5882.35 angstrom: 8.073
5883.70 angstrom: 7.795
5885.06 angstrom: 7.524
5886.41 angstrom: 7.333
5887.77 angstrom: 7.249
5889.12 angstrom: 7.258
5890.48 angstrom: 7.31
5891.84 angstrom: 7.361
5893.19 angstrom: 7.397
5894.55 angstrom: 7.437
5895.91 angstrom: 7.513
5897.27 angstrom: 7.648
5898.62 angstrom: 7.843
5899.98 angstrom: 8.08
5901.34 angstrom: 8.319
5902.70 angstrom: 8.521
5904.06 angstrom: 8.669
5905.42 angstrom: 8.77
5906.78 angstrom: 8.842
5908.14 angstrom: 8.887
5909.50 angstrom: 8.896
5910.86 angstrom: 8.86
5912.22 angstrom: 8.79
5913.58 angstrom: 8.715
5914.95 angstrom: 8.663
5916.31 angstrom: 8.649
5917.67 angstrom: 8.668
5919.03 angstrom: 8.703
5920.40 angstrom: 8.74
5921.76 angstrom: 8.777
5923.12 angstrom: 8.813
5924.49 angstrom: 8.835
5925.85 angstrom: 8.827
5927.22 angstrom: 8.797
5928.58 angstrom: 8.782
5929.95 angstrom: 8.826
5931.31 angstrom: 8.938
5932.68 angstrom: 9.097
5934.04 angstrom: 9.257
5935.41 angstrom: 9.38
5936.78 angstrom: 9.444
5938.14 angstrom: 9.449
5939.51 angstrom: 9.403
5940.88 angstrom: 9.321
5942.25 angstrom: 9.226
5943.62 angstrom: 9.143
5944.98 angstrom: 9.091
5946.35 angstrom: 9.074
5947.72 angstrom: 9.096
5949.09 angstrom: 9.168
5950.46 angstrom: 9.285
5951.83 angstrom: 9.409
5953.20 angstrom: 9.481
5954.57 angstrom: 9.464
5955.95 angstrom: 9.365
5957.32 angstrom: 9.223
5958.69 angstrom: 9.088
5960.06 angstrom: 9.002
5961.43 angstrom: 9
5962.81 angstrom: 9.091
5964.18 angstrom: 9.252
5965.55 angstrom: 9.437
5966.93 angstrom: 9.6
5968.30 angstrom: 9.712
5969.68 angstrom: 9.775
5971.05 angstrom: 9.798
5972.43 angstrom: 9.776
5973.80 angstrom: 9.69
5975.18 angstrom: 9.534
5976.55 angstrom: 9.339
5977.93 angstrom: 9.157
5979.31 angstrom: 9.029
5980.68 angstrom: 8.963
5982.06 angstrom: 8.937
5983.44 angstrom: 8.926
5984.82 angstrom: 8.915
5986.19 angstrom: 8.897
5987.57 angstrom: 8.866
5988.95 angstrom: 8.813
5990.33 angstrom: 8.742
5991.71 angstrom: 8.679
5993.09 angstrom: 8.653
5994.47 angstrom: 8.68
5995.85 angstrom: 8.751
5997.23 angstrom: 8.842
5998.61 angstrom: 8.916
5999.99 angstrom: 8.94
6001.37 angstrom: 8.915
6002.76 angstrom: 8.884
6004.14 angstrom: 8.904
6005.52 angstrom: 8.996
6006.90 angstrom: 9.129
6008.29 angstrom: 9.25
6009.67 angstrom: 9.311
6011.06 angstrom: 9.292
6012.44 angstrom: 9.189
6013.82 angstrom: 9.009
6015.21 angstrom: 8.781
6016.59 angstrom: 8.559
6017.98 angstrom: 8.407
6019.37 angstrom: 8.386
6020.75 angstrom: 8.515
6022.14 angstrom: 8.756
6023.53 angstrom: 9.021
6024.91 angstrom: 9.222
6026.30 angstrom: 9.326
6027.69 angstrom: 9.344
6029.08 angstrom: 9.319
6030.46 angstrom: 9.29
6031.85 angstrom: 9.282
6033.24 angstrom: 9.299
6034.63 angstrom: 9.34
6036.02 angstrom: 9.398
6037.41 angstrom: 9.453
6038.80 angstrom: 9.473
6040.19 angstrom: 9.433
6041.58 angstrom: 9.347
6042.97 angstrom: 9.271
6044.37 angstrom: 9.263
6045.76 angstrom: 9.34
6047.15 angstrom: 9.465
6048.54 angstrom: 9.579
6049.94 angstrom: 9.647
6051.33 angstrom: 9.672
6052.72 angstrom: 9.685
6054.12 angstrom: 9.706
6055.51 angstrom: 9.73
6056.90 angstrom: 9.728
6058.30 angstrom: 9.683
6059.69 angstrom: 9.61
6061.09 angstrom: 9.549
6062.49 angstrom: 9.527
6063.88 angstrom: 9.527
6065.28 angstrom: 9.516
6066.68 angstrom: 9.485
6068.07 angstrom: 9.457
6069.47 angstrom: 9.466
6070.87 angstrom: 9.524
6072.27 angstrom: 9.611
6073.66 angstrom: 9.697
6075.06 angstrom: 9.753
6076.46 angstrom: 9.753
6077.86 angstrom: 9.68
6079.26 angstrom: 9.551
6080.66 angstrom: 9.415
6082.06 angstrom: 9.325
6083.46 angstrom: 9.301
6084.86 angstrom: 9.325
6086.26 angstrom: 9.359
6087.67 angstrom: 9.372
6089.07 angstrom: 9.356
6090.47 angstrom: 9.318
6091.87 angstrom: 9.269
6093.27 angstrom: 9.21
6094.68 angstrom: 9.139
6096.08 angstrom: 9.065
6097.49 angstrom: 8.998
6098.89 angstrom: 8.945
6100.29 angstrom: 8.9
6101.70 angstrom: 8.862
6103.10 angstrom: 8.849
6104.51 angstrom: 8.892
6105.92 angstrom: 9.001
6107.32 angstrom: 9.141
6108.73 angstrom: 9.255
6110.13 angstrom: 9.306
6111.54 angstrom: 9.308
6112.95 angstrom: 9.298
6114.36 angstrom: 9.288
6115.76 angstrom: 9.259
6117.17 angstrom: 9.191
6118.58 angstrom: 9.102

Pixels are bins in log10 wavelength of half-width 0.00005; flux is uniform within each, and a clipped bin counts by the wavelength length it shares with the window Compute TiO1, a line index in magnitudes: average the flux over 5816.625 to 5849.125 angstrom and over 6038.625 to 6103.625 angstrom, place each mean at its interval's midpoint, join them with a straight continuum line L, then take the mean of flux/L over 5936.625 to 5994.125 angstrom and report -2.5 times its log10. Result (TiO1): 0.03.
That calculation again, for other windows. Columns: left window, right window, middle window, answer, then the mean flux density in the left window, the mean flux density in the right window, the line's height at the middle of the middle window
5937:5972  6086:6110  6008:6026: 0.039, 9.32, 9.11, 9.23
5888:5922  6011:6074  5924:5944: -0.076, 8.27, 9.33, 8.5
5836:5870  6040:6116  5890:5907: 0.159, 9.18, 9.38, 9.22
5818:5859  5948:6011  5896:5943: 0.059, 9.47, 9.15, 9.28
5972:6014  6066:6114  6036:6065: -0.040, 9.03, 9.3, 9.19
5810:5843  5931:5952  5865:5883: 0.108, 9.63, 9.24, 9.47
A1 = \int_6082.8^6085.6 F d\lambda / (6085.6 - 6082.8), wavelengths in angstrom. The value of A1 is 9.32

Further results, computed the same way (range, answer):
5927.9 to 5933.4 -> 8.92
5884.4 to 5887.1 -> 7.43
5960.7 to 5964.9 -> 9.12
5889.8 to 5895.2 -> 7.37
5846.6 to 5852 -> 8.92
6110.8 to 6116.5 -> 9.29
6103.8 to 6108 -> 9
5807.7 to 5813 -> 8.95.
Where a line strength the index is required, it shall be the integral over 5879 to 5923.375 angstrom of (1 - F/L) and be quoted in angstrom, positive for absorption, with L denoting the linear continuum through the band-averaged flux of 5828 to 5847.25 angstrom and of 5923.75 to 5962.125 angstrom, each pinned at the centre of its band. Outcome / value 5.3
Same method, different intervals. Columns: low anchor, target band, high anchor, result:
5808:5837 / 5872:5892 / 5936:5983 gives 2.9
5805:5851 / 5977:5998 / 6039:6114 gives 1.2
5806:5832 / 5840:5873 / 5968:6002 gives 1.1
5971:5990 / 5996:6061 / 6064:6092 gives 0.7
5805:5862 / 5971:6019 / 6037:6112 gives 2.0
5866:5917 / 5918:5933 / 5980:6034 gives -0.6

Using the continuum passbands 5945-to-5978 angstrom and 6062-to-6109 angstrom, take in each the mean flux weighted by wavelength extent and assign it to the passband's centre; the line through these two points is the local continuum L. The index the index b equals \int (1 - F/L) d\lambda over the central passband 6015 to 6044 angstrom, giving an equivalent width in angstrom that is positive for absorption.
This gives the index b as 0.7 angstrom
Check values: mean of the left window 9.36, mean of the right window 9.32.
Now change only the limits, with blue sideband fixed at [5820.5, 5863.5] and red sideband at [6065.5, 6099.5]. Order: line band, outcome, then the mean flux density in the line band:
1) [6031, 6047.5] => 0.1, 9.36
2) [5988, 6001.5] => 0.9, 8.79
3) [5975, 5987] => 0.4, 9.06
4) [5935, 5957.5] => 0.3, 9.29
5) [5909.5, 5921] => 0.8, 8.73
